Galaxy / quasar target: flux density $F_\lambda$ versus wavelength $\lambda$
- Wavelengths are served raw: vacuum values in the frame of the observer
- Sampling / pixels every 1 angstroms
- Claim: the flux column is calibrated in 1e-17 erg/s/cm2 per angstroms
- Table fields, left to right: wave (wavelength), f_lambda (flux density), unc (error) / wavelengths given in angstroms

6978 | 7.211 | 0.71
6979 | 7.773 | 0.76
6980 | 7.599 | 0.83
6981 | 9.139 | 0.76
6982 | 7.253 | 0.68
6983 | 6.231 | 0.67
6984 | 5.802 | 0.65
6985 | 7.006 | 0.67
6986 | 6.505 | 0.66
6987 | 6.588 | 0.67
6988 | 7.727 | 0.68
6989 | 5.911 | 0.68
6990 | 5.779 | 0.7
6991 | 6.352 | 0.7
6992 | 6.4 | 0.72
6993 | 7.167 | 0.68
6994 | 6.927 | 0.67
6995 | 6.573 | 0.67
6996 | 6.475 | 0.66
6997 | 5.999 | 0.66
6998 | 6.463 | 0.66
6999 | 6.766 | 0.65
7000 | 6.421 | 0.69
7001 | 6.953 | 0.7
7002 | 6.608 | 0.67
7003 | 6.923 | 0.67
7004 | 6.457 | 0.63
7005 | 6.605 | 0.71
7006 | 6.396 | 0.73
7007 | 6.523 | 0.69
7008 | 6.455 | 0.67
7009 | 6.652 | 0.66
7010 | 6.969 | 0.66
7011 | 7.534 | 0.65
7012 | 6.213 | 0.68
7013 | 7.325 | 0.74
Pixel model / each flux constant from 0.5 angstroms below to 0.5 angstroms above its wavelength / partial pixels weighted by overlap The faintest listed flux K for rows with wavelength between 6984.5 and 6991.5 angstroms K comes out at 5.779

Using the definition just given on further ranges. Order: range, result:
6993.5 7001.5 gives 5.999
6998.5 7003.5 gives 6.421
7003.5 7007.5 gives 6.396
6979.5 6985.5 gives 5.802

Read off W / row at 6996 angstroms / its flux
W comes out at 6.475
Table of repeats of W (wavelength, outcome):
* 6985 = 7.006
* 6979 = 7.773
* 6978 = 7.211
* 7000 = 6.421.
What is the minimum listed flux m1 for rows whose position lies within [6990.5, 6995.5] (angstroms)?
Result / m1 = 6.352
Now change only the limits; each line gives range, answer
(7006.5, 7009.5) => 6.455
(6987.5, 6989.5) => 5.911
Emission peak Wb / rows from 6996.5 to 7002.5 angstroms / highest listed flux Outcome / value 6.953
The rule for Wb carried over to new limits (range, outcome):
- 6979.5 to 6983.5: 9.139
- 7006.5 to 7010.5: 6.969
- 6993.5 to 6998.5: 6.927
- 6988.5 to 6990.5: 5.911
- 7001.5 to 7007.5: 6.923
